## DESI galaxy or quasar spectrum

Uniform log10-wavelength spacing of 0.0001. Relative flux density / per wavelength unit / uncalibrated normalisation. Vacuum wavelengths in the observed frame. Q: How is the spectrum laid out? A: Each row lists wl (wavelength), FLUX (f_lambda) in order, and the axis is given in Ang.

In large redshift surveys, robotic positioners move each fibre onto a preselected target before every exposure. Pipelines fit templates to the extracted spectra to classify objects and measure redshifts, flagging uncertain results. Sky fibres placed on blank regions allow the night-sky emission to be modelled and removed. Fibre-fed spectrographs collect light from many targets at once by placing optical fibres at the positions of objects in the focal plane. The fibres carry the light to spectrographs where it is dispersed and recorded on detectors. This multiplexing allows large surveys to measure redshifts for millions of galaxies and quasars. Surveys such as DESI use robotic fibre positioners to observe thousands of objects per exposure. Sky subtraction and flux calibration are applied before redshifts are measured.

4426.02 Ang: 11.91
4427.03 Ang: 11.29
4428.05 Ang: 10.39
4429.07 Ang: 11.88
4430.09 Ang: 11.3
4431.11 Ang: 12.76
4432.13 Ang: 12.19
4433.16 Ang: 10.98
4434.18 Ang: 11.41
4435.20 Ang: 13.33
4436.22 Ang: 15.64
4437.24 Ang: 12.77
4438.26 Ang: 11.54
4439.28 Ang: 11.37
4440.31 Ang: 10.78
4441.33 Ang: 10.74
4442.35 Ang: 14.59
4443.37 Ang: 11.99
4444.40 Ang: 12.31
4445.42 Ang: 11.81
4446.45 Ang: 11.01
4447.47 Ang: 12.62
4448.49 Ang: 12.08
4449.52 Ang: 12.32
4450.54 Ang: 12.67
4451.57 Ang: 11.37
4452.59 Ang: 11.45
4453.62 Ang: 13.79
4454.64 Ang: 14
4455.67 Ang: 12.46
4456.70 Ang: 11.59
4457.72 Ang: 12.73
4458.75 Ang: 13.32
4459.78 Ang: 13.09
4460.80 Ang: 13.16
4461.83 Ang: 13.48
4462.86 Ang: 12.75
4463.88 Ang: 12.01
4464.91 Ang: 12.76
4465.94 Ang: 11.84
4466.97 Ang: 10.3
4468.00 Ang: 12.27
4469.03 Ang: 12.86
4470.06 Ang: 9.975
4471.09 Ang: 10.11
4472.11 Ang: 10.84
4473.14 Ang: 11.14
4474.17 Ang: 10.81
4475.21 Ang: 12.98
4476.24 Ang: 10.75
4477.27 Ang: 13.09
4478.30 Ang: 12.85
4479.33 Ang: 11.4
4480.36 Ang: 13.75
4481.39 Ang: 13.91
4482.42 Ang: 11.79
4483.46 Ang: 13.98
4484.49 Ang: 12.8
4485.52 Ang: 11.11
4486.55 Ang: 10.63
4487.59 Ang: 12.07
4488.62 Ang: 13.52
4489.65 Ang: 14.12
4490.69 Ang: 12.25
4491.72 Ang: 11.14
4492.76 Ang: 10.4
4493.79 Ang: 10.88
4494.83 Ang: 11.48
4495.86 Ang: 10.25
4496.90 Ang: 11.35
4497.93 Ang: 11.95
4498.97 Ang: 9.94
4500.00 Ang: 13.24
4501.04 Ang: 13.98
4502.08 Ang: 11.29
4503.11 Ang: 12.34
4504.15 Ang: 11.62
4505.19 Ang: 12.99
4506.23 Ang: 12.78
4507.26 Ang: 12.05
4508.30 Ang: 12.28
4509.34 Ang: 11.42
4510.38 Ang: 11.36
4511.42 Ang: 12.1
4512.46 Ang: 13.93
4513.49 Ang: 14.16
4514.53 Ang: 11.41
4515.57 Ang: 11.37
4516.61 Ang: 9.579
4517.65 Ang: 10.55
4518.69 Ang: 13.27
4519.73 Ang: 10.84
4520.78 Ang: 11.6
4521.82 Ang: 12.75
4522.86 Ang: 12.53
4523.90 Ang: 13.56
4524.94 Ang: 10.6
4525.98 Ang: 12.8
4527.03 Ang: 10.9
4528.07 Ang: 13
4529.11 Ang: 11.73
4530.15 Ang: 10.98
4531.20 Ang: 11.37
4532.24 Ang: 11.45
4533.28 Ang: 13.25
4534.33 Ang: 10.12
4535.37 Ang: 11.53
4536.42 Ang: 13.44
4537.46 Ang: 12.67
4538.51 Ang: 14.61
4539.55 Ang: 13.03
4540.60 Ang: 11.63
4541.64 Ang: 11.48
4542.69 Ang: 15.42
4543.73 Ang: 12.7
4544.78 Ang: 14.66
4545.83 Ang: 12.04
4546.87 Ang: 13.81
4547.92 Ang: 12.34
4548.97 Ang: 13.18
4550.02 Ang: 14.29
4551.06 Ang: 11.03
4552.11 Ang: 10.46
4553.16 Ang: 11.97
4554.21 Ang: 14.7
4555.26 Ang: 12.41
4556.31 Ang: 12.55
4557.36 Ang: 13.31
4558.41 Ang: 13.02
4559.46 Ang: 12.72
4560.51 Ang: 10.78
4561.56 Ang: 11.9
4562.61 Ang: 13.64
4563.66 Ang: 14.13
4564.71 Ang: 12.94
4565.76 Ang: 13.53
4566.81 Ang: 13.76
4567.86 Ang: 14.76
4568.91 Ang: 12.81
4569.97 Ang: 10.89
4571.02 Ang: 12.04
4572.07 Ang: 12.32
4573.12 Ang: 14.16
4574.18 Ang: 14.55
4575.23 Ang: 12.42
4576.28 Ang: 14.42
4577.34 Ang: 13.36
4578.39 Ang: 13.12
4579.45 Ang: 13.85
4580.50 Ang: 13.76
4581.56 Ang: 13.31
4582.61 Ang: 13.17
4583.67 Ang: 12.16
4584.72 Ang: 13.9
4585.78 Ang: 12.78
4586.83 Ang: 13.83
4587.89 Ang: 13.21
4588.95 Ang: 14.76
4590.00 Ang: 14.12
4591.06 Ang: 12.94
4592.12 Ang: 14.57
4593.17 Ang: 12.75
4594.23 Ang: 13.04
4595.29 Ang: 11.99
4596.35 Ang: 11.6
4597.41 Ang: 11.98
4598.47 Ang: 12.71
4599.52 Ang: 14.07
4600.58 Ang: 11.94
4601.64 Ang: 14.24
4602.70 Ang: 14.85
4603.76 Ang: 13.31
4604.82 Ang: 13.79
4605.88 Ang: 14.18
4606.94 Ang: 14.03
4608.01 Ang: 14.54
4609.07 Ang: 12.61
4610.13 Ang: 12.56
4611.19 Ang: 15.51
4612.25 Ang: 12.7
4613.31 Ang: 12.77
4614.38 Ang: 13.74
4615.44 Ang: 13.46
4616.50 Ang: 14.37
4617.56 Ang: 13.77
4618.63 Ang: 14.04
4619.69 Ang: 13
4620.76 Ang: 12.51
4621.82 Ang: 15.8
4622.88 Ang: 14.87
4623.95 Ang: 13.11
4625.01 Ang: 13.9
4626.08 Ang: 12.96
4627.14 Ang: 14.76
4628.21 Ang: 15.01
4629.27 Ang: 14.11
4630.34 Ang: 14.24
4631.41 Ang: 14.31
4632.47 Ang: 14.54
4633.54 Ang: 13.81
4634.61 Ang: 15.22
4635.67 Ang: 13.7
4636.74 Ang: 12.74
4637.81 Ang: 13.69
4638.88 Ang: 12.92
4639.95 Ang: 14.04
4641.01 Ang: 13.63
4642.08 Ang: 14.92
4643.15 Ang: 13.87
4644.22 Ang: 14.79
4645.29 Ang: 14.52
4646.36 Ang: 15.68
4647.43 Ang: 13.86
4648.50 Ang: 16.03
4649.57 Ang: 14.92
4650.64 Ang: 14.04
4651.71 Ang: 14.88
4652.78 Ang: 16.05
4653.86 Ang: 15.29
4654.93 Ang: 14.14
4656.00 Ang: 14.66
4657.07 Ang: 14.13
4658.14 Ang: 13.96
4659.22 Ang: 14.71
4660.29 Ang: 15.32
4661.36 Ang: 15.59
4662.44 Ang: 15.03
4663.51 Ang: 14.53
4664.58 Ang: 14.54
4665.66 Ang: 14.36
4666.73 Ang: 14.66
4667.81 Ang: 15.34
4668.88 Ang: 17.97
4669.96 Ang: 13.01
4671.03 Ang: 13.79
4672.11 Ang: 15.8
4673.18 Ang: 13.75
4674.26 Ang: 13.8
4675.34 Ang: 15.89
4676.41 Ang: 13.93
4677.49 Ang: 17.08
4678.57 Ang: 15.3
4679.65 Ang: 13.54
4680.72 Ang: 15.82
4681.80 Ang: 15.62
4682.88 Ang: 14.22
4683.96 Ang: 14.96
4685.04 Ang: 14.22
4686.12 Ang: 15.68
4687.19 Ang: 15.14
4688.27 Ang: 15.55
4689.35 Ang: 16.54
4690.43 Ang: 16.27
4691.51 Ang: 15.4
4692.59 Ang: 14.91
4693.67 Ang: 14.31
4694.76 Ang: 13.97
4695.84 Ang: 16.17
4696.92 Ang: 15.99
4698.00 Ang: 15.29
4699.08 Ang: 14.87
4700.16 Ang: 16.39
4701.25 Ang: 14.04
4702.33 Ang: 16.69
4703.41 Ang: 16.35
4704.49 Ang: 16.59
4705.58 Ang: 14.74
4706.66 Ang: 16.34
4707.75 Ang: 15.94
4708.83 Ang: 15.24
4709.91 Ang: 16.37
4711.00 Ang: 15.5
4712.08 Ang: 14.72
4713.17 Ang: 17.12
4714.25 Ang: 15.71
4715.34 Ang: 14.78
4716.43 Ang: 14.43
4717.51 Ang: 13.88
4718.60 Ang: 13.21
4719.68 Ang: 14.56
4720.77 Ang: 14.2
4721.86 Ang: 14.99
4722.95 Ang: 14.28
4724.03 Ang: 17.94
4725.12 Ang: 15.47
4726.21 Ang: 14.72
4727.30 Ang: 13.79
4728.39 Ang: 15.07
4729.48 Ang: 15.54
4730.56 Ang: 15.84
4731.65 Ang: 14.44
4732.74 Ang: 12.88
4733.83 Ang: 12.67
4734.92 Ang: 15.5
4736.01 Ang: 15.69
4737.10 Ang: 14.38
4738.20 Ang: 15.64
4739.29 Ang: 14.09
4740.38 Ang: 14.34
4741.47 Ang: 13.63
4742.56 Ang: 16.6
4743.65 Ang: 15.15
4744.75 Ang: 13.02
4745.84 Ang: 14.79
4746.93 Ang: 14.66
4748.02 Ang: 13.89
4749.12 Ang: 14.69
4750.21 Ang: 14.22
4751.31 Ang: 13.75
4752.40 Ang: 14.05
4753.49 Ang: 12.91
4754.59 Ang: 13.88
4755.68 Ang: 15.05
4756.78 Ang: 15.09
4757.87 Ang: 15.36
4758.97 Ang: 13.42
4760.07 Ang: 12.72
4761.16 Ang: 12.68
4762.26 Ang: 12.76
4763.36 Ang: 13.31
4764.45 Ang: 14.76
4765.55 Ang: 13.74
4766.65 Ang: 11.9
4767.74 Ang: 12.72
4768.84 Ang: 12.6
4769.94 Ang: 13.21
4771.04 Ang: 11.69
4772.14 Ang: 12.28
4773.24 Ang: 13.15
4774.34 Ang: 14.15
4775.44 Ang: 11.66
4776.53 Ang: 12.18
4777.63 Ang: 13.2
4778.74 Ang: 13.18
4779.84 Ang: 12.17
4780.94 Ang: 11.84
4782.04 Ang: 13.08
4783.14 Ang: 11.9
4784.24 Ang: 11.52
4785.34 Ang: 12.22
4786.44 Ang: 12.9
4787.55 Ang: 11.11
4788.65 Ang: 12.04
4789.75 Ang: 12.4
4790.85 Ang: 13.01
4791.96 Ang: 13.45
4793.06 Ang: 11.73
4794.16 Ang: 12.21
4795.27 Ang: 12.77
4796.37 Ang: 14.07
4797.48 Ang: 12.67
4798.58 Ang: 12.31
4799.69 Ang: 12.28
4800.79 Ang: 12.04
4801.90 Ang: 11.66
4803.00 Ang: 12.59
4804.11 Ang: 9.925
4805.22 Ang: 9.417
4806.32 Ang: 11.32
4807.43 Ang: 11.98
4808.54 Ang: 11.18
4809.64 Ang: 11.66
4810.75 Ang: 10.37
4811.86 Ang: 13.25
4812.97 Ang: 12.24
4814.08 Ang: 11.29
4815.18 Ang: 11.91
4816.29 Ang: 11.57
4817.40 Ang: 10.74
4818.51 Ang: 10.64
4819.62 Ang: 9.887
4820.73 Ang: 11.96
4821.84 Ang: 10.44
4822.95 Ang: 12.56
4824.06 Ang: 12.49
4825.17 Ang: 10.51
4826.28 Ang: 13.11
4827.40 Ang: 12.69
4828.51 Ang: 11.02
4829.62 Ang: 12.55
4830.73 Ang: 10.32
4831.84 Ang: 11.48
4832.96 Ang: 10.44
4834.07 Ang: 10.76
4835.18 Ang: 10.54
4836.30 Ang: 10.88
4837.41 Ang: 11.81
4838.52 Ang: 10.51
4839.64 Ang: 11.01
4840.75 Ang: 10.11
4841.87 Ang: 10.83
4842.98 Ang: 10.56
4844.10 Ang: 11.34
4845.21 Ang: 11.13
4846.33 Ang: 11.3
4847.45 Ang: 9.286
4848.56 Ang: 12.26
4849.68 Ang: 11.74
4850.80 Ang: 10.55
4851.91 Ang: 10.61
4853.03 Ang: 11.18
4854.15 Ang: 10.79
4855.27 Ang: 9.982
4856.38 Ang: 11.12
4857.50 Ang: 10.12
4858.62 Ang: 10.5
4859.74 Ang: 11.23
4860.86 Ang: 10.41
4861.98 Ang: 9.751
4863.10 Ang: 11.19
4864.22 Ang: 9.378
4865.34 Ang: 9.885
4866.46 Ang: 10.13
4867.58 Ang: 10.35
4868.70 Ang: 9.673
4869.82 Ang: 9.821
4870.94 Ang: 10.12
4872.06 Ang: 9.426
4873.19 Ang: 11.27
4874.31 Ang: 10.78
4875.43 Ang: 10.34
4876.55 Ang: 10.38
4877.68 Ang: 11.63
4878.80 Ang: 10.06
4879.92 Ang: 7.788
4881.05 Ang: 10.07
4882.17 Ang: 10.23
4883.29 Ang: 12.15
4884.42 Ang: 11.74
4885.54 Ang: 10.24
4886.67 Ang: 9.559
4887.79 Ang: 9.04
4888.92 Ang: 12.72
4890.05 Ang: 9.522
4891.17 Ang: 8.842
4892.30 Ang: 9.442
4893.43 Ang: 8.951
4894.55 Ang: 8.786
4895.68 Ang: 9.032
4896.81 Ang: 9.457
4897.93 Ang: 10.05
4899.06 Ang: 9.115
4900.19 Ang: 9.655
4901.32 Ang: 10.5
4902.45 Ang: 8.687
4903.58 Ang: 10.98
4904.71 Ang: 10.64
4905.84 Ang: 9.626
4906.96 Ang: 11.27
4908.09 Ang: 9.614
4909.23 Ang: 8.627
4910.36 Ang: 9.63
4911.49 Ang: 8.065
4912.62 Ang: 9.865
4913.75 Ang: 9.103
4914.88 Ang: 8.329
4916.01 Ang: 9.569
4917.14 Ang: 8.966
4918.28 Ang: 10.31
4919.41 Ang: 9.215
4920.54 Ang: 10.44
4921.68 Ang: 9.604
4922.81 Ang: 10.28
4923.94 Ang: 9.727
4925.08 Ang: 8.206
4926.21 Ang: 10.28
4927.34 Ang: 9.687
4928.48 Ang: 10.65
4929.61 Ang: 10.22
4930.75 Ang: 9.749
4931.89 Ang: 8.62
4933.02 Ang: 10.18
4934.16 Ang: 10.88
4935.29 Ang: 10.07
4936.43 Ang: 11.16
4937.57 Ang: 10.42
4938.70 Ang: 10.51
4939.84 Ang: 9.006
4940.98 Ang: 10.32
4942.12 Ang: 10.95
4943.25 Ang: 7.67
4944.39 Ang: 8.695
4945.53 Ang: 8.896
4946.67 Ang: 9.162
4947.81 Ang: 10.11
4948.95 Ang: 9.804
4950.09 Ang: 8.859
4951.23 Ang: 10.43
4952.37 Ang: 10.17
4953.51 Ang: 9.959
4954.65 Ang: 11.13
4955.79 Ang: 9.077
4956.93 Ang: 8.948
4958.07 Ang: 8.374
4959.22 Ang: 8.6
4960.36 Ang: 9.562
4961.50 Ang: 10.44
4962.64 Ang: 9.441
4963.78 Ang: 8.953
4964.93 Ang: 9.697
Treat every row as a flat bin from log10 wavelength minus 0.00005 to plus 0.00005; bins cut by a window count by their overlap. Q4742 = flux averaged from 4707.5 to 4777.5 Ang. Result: 14.2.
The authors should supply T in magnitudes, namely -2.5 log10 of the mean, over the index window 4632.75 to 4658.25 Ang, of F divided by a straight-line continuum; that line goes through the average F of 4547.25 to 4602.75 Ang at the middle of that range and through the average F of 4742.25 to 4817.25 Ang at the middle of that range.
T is -0.11 mag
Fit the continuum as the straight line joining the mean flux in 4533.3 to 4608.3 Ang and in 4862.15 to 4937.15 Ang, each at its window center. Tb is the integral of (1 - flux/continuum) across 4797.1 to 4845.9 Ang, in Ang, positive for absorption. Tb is -3.18 Ang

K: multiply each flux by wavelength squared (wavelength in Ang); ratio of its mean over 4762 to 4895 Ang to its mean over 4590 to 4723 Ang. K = 0.8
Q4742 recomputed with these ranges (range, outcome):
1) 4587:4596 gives 13.4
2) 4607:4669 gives 14.3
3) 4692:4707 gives 15.5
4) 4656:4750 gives 15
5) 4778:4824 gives 11.9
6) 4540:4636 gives 13.4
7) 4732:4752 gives 14.4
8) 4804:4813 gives 11.3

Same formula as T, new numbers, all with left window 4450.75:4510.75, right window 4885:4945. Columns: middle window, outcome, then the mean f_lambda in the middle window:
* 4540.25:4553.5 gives -0.087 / 12.7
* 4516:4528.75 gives 0.004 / 11.8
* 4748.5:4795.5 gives -0.231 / 13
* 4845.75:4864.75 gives -0.066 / 10.7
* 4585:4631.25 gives -0.193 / 13.6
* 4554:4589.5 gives -0.140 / 13.2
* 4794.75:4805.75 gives -0.159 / 12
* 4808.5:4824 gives -0.120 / 11.5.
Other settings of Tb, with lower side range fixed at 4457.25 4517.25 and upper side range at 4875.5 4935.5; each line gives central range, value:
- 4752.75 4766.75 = -4.1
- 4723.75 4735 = -4.2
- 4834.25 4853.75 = -1.5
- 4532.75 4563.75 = -2.7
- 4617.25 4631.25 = -3.3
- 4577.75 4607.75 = -4.9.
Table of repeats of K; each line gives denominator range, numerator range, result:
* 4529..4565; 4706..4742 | 1.28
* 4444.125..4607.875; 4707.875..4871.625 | 1.12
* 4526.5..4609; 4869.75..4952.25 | 0.88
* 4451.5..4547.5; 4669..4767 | 1.34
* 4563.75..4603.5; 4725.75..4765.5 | 1.15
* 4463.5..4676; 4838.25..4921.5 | 0.88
